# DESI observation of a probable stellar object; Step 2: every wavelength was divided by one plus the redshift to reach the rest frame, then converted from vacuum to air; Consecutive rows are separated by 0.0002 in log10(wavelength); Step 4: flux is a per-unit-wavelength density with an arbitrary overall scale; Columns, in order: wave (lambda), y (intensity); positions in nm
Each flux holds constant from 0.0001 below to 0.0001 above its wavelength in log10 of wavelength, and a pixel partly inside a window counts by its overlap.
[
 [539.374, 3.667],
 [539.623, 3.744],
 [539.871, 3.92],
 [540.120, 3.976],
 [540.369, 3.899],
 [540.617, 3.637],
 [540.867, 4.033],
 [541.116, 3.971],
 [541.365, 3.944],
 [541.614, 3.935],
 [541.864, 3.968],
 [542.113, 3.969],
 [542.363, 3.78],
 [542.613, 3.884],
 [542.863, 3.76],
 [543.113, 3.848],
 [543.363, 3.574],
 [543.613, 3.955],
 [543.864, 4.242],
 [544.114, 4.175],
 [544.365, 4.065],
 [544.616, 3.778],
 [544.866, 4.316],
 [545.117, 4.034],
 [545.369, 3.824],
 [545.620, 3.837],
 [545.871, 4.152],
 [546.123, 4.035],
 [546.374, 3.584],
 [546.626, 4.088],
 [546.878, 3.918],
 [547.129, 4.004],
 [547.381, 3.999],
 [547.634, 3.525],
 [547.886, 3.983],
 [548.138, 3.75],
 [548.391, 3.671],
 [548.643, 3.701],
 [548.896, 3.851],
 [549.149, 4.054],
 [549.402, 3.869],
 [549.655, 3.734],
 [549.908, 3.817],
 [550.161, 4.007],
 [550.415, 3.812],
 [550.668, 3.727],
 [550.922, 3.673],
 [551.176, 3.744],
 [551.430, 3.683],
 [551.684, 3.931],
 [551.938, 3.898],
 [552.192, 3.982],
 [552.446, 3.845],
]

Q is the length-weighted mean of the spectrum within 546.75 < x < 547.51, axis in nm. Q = 3.97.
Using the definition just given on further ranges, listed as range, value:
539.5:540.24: 3.88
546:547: 3.91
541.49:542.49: 3.91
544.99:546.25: 3.98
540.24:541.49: 3.9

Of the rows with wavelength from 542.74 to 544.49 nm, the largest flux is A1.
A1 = 4.242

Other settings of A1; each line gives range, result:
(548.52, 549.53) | 4.054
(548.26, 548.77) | 3.701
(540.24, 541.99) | 4.033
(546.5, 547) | 4.088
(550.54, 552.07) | 3.931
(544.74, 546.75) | 4.316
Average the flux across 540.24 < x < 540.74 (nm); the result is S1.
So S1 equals 3.78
